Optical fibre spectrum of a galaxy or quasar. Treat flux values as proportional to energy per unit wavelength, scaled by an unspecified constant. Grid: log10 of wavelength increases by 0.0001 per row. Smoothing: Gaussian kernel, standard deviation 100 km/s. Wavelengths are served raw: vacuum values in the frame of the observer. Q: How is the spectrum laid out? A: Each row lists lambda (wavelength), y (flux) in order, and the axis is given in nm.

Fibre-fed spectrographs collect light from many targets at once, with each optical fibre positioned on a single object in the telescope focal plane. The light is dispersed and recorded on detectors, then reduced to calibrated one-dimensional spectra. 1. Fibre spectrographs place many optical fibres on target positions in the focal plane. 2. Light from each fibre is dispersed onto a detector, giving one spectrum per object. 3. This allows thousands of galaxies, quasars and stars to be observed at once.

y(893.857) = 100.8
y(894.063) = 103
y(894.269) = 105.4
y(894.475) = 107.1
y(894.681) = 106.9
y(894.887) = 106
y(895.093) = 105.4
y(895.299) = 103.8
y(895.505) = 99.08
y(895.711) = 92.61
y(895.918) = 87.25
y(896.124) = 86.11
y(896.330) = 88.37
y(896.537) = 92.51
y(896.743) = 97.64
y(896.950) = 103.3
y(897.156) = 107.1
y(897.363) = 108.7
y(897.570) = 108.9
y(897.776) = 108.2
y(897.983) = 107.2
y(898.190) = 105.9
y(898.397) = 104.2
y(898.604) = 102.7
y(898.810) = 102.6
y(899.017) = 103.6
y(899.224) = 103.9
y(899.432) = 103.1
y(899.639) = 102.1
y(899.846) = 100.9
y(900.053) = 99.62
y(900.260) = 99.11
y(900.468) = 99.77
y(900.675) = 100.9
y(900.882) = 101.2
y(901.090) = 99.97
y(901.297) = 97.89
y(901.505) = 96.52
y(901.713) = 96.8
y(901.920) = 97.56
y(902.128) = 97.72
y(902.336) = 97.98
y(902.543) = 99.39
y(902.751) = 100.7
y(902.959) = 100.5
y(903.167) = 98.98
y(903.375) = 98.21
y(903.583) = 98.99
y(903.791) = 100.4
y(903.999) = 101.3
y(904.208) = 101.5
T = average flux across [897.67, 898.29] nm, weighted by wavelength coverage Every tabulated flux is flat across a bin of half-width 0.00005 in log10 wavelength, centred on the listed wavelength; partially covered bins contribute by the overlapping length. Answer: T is 107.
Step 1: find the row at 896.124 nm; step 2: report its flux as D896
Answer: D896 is 86.11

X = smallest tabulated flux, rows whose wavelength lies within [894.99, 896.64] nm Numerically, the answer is 86.11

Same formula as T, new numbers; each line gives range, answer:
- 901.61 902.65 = 98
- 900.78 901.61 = 98.8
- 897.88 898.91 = 105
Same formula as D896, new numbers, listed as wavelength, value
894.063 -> 103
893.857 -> 100.8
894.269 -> 105.4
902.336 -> 97.98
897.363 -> 108.7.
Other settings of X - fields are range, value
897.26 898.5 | 104.2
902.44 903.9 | 98.21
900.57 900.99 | 100.9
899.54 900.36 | 99.11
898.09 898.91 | 102.6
